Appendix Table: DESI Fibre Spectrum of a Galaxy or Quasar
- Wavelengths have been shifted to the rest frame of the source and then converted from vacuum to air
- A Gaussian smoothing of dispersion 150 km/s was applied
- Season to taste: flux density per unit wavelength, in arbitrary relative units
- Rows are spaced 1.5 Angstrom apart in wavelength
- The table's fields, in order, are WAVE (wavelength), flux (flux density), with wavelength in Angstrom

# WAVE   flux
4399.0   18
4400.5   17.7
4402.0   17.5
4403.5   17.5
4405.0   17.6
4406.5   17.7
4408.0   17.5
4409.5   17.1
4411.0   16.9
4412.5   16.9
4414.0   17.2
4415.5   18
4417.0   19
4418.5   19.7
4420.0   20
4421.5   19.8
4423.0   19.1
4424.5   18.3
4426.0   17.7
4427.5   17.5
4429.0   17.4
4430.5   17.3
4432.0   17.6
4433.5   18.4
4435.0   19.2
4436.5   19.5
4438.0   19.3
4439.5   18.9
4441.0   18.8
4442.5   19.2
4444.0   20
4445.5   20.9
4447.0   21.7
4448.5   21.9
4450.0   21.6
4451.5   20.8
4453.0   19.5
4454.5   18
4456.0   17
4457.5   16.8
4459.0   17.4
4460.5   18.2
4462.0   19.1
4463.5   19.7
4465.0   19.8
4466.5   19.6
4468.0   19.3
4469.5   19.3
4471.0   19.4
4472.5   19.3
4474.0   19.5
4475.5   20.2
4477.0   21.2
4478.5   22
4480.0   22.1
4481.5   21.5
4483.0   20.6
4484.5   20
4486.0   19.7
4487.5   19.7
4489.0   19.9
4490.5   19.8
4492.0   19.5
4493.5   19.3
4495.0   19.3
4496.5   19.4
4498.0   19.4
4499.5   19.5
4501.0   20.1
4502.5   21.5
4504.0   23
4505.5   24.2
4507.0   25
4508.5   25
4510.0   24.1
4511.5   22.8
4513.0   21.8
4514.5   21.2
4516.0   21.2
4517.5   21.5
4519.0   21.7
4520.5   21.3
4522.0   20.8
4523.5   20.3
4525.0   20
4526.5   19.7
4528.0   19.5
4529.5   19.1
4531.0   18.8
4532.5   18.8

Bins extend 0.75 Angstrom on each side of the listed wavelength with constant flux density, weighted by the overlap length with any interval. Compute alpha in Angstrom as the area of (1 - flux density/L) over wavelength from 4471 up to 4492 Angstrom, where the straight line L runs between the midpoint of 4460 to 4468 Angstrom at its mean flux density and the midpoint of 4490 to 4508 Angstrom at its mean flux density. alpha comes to -0.3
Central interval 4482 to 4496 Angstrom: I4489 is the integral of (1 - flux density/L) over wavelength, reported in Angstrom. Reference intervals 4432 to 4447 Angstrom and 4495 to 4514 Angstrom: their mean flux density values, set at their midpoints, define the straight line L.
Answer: 1.1 Angstrom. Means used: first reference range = 19.4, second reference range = 22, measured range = 19.8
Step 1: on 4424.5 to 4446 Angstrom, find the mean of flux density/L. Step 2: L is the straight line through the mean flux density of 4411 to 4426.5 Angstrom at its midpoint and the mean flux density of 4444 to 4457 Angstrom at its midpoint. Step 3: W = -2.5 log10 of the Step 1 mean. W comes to 0.039 mag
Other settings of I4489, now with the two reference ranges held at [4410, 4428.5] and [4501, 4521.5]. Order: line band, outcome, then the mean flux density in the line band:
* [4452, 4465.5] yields 1.15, 18.4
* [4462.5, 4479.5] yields 0.60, 20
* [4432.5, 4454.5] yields -0.52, 19.9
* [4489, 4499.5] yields 1.09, 19.5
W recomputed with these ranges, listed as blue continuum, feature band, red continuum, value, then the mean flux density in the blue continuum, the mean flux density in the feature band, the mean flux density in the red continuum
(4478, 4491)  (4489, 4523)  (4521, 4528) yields -0.054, 20.6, 21.4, 20.2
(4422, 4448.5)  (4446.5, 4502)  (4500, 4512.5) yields 0.077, 19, 19.8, 23.1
